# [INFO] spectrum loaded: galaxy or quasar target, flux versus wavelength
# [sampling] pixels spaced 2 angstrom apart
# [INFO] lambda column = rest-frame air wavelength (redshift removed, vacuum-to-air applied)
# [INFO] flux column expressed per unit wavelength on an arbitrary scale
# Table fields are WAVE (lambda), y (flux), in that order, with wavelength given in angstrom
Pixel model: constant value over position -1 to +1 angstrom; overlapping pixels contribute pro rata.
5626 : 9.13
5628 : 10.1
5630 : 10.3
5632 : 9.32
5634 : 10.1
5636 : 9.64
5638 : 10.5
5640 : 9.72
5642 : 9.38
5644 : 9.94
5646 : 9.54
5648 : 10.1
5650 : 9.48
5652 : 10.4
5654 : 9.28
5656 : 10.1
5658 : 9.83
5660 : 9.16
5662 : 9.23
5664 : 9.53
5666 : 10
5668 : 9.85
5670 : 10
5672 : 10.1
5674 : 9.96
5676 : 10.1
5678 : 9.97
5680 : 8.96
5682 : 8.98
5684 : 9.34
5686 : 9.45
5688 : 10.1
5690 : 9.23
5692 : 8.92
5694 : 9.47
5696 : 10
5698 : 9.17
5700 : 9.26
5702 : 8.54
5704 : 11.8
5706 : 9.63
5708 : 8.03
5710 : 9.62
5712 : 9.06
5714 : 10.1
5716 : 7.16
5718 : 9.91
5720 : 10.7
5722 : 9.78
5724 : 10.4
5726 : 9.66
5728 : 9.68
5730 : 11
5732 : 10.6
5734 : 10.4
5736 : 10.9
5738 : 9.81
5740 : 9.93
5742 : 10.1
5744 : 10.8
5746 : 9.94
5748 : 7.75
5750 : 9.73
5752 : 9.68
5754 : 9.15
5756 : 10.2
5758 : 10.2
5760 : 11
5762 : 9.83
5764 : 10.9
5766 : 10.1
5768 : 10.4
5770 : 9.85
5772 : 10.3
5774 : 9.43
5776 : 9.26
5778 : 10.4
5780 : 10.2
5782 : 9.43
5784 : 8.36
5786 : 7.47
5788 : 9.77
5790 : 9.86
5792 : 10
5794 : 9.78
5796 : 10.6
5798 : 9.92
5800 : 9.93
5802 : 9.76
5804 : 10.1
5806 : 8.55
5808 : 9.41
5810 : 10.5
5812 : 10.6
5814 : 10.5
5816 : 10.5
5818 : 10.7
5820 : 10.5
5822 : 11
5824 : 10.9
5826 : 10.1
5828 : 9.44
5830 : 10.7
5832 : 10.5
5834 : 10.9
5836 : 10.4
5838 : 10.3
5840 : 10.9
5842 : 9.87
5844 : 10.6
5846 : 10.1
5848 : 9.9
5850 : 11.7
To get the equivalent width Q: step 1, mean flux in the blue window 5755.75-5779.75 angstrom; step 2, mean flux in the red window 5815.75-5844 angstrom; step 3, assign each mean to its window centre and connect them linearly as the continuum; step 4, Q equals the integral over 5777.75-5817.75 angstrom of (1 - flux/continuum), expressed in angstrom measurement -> 2.0 angstrom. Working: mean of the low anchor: 10.2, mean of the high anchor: 10.5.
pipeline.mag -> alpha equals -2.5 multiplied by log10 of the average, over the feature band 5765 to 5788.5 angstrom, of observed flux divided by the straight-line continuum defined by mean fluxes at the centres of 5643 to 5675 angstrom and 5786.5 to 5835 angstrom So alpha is 0.06 mag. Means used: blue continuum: 9.78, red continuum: 10.2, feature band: 9.58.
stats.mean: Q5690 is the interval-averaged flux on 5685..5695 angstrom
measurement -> 9.43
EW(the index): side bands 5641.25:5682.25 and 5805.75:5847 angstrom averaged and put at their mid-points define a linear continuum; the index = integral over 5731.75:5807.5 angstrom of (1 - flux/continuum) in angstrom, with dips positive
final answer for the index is 2.2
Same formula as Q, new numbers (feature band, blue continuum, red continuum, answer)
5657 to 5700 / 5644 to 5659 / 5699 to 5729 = 0.6 angstrom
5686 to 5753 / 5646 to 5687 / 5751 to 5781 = 1.1 angstrom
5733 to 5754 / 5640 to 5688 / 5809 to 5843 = 0.4 angstrom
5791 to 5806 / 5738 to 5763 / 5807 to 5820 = 0.5 angstrom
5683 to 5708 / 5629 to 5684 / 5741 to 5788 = 0.6 angstrom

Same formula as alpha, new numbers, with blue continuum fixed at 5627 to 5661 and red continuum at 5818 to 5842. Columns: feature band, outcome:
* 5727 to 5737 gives -0.04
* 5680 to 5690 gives 0.06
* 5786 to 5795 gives 0.08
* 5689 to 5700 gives 0.07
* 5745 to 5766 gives 0.04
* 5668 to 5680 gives 0.00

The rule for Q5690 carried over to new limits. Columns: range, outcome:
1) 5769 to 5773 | 10.1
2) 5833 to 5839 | 10.5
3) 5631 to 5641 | 9.86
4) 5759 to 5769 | 10.4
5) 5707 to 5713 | 8.9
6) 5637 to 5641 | 10.1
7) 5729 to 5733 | 10.8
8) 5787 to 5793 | 9.88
